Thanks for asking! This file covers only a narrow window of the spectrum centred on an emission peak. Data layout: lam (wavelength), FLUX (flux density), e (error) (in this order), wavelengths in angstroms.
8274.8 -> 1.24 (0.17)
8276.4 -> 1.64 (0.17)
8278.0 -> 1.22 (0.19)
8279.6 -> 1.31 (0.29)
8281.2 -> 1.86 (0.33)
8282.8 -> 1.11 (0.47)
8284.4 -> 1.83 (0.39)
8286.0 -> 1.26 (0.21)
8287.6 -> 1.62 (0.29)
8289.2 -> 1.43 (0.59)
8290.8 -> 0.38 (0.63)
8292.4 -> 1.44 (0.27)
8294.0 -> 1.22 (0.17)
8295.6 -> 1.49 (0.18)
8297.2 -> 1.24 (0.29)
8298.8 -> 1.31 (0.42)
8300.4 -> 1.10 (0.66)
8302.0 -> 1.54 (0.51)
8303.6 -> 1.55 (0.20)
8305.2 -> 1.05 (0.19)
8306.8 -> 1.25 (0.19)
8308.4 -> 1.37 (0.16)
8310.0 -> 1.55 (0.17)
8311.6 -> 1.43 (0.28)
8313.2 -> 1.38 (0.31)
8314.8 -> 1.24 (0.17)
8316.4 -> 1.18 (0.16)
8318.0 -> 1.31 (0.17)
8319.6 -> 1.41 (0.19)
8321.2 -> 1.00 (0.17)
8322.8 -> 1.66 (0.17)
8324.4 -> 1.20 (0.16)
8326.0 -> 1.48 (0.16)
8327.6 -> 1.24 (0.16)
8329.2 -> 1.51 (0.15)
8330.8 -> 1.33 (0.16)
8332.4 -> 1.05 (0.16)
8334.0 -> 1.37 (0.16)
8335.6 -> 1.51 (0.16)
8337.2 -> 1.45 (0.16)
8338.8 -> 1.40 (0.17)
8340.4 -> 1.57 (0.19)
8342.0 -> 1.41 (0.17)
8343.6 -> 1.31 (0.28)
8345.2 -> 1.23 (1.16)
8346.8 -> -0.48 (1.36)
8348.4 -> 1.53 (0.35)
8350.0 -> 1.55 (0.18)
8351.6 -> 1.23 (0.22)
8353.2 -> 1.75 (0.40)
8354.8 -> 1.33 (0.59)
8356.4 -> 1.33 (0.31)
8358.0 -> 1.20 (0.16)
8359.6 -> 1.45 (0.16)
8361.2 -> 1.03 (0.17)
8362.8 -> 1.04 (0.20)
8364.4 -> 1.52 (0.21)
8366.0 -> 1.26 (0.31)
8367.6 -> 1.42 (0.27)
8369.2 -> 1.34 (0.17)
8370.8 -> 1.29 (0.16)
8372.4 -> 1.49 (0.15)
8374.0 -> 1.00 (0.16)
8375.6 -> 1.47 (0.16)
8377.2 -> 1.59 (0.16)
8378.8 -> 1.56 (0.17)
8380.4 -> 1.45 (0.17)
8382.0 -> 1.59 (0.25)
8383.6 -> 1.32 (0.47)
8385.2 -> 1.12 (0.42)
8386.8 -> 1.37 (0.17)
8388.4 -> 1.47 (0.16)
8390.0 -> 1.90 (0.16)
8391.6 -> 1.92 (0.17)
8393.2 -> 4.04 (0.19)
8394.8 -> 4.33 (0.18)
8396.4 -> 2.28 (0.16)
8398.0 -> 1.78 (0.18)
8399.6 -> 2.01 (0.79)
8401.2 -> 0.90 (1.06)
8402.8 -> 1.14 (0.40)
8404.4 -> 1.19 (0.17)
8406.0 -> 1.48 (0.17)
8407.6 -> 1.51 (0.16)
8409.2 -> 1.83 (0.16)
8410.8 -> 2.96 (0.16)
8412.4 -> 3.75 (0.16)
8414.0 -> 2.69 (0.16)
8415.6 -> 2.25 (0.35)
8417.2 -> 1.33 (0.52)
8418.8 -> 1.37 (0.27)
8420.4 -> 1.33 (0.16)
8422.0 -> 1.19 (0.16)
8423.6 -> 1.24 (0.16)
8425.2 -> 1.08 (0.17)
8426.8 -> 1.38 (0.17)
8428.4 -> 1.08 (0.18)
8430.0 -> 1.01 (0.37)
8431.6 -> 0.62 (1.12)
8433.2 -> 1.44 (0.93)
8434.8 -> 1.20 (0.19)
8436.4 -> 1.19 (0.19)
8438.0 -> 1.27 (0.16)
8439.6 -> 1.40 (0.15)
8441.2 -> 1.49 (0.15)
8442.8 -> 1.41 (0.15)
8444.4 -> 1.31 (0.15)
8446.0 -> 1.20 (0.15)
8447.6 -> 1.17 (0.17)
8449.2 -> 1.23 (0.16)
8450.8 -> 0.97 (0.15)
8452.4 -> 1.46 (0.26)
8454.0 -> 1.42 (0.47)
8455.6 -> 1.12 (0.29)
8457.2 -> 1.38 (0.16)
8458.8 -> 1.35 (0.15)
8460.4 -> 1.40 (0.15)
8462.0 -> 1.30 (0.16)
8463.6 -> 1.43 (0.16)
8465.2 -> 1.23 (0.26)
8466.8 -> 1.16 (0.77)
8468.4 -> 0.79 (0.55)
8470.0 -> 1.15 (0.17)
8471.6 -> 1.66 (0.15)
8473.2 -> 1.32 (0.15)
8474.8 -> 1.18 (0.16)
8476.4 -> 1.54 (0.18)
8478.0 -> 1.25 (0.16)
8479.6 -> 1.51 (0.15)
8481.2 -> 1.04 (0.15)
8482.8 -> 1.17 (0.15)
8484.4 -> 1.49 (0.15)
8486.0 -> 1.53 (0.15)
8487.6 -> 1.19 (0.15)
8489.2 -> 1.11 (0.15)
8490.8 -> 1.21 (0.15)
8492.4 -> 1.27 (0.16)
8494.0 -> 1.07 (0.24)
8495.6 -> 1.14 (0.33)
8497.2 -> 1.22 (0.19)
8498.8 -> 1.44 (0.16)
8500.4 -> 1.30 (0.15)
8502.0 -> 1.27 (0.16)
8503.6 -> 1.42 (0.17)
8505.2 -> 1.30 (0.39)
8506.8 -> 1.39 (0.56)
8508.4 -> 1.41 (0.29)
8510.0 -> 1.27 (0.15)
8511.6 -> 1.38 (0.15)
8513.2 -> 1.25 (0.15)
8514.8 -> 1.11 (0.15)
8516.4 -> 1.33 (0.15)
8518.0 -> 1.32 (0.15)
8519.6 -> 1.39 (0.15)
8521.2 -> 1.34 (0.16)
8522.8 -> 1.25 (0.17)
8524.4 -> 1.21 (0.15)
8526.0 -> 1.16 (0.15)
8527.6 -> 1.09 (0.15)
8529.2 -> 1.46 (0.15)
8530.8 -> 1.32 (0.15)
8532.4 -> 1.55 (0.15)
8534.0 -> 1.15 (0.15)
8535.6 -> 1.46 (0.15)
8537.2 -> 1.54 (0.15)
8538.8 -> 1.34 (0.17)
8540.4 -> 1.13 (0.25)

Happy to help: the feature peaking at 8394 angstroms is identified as [S II]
